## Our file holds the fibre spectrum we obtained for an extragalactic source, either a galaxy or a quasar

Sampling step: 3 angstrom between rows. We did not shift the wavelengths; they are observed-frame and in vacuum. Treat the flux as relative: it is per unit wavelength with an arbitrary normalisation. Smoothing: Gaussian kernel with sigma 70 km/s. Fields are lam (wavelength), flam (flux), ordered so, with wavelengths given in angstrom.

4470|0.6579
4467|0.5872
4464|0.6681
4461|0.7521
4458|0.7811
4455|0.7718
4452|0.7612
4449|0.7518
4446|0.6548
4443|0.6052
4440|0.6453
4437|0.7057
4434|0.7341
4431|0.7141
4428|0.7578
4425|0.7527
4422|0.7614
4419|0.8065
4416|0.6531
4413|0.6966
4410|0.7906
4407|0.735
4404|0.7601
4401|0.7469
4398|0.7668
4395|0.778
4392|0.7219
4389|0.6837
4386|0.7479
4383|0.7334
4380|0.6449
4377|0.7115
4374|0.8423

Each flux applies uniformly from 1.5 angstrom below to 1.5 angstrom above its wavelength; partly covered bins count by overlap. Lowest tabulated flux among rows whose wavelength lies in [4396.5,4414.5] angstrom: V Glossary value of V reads 0.6966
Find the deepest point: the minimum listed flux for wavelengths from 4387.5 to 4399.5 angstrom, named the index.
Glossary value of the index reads 0.6837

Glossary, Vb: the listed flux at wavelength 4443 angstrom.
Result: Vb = 0.6052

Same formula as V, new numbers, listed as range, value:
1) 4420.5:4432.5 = 0.7141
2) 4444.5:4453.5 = 0.6548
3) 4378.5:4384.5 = 0.6449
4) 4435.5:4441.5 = 0.6453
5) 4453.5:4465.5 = 0.6681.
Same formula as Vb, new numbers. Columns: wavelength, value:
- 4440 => 0.6453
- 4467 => 0.5872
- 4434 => 0.7341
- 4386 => 0.7479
